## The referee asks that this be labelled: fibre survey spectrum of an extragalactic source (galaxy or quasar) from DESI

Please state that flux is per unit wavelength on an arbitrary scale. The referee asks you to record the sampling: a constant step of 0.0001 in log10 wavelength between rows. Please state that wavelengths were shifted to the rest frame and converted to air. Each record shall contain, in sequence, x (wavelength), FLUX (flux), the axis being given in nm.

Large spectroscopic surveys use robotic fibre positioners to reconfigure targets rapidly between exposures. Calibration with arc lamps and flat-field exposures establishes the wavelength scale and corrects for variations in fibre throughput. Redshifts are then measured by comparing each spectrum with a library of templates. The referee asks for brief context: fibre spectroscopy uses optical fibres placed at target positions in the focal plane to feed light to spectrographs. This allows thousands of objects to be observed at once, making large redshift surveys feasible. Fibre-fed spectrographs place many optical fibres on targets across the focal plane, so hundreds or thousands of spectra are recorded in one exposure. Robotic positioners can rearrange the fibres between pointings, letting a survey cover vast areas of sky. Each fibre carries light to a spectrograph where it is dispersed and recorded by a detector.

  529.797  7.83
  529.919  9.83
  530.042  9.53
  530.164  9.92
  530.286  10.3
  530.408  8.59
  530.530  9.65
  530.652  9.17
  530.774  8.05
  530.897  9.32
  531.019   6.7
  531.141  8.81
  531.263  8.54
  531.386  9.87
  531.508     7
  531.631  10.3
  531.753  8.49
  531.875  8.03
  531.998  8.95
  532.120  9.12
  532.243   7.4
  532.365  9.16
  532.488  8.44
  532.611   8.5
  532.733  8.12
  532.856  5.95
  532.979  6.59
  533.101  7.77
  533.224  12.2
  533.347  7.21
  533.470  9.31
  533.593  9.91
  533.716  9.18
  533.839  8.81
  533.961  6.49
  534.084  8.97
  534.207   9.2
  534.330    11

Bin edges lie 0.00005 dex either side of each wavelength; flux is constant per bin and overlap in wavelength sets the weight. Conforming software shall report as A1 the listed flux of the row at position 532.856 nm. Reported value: 5.95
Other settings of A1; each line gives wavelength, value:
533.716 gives 9.18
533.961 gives 6.49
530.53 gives 9.65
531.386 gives 9.87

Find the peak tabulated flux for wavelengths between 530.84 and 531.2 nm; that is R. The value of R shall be 9.32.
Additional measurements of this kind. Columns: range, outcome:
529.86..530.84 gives 10.3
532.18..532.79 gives 9.16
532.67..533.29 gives 12.2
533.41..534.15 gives 9.91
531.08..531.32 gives 8.81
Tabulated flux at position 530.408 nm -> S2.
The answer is 8.59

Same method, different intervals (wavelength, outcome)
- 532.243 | 7.4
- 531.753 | 8.49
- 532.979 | 6.59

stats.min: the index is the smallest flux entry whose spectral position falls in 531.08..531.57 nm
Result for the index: 7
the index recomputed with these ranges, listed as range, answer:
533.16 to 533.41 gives 7.21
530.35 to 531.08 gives 6.7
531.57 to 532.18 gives 8.03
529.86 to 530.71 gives 8.59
